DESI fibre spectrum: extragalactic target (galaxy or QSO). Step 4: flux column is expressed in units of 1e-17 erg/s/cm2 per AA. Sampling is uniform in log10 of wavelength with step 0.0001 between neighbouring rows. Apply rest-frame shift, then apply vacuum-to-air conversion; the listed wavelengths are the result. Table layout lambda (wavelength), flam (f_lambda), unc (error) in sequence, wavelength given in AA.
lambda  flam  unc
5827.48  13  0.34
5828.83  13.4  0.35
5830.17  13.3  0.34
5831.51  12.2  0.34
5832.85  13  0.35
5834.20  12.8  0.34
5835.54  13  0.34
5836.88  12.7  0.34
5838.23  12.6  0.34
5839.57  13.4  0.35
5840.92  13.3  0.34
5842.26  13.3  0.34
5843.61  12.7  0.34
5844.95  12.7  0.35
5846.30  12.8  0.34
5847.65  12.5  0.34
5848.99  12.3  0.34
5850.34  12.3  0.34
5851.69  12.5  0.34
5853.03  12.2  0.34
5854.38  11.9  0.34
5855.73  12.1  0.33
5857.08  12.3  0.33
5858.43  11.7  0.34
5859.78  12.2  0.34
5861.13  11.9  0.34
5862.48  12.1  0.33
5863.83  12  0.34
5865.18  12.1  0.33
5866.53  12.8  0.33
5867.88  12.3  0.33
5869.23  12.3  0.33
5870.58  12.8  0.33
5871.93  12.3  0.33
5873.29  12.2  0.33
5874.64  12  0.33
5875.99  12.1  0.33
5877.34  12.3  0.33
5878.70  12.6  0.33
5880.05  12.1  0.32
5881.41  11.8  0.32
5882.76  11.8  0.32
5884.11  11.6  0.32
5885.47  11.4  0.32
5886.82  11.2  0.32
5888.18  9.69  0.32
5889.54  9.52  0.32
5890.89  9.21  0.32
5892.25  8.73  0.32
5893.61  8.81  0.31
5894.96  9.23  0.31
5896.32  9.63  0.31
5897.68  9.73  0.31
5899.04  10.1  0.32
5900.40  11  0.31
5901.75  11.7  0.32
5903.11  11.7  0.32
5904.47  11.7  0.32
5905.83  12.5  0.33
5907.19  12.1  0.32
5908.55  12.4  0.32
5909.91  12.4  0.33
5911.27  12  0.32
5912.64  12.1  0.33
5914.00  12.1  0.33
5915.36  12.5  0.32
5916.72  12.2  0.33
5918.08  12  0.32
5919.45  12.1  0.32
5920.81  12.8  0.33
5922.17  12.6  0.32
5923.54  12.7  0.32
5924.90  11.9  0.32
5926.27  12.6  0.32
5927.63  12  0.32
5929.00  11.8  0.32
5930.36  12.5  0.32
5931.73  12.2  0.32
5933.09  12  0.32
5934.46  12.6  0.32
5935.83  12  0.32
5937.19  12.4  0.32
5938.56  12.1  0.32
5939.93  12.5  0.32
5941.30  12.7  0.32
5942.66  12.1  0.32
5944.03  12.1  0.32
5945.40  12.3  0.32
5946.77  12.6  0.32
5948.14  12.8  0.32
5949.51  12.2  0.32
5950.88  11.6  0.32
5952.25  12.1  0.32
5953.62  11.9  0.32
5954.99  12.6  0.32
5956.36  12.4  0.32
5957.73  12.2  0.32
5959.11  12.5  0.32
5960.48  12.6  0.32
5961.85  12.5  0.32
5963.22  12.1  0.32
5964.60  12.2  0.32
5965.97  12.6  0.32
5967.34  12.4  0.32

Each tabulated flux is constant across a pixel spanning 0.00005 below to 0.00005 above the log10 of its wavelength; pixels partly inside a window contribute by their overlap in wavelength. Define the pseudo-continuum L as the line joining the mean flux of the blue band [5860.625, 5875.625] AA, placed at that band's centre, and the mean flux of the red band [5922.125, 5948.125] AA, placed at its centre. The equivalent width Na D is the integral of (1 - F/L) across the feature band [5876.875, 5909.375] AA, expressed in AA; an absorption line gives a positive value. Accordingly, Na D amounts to 3.5 AA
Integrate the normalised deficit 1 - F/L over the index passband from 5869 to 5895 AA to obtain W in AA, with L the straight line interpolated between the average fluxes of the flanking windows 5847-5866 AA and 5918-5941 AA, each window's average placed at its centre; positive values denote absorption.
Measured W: 2.1 AA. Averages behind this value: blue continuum 12.2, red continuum 12.3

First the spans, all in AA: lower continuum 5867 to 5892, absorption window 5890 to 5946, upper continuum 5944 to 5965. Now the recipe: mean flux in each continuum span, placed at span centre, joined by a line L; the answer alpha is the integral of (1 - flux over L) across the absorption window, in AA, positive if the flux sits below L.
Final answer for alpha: 1.2 AA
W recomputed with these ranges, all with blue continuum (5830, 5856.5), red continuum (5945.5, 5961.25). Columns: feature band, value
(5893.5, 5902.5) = 1.71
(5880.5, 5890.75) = 1.31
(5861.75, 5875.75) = 0.34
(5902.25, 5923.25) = 0.39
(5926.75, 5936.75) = 0.17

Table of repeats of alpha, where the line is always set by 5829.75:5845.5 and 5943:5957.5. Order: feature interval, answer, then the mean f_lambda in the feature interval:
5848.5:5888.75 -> 2.2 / 12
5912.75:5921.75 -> 0.1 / 12.3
